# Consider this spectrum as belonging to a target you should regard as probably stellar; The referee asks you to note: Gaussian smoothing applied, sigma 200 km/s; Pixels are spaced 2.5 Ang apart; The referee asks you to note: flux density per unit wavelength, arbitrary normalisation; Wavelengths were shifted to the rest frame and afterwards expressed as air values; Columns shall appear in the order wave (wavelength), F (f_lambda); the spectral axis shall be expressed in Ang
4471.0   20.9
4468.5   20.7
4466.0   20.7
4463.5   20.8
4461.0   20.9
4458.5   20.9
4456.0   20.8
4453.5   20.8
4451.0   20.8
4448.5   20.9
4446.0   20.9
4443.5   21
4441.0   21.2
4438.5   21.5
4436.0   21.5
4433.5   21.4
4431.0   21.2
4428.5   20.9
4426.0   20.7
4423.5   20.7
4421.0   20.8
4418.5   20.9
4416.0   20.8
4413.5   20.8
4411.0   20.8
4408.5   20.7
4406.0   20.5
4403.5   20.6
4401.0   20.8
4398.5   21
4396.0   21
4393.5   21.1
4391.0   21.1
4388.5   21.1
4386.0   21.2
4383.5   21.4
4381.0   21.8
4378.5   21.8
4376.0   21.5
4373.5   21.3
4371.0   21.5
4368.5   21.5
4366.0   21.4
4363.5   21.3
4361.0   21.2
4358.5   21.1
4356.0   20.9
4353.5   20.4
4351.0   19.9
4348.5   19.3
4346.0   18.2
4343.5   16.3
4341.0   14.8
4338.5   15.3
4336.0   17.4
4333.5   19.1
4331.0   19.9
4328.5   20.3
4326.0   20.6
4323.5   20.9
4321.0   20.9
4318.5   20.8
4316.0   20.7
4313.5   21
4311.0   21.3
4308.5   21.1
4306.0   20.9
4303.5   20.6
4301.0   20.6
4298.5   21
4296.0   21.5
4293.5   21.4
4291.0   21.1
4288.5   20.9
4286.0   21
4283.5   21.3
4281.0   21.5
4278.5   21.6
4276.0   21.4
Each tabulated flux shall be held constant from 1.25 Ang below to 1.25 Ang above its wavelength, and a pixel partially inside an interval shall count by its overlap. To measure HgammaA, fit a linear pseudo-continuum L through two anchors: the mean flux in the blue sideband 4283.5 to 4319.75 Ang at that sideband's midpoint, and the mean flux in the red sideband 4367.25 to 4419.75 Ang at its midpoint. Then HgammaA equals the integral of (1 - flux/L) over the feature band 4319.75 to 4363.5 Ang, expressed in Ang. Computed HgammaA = 3.70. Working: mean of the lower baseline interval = 21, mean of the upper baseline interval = 21.1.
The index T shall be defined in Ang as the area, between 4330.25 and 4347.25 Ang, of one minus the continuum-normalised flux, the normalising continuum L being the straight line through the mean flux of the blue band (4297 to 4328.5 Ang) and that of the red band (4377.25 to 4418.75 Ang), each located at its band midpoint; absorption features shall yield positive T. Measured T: 3.0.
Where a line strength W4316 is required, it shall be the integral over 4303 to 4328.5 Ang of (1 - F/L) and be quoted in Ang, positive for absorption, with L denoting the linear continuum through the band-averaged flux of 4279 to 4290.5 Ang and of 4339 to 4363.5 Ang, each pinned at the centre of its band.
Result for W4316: -0.8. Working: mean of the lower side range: 21.2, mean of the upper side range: 19.1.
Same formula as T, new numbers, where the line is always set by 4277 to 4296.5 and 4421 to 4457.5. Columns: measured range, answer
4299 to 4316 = 0.27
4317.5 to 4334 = 0.63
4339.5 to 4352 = 2.11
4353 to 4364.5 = 0.08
